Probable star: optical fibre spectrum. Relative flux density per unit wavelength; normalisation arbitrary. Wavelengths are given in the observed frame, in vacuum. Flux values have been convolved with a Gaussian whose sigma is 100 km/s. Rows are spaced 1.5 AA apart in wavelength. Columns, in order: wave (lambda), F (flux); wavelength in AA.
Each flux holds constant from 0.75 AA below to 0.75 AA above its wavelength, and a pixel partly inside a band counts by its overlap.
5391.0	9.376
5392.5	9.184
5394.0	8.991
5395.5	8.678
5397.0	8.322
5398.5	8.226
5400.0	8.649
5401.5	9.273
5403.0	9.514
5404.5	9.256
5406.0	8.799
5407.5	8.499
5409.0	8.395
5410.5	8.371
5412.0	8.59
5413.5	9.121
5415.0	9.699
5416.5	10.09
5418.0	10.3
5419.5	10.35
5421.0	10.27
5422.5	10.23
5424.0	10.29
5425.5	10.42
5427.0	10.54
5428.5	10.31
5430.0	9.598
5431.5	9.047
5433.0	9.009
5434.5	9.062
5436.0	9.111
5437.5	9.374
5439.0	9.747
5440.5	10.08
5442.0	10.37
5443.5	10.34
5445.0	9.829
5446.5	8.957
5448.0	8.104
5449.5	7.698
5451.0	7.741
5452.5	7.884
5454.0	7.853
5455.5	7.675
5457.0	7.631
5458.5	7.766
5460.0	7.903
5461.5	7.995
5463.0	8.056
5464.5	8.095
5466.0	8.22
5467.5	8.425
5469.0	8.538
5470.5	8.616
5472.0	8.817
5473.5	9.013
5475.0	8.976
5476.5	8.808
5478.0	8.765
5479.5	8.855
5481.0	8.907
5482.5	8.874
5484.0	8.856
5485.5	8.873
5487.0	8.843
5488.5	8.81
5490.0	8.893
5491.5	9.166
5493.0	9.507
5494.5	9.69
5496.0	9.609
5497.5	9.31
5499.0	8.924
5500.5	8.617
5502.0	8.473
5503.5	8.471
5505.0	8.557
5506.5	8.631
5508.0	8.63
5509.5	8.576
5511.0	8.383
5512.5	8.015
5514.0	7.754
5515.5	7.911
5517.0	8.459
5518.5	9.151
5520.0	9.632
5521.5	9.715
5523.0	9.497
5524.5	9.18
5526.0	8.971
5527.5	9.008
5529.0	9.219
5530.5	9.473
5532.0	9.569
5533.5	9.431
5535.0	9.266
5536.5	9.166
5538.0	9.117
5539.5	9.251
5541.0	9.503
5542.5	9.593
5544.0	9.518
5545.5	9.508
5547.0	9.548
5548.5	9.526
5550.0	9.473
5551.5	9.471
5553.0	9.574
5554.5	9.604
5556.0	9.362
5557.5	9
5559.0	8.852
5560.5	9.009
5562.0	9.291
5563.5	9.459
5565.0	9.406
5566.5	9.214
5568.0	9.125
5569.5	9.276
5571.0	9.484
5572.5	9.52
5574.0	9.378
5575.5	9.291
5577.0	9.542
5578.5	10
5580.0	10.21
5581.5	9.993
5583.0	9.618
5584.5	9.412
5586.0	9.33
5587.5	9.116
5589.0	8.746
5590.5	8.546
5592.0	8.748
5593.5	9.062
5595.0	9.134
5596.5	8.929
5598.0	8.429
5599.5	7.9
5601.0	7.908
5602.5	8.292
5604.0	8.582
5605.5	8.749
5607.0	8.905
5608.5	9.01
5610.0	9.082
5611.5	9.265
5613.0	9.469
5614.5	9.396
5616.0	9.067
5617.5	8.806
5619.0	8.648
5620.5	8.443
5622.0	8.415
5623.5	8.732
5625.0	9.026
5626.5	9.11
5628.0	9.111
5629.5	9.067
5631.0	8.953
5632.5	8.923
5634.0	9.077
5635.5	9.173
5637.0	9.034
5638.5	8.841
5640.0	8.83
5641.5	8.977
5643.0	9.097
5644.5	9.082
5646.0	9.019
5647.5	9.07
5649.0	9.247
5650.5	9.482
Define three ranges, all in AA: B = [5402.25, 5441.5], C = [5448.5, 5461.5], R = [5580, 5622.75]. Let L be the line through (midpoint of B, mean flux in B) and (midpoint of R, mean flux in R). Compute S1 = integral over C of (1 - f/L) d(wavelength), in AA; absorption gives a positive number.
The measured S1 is 2.3 AA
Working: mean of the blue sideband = 9.55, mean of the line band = 7.79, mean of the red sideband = 8.92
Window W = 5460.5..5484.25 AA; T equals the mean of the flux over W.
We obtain 8.6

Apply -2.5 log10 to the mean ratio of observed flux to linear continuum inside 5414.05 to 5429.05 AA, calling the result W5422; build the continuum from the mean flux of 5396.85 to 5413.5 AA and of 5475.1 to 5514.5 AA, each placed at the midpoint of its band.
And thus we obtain -0.17 mag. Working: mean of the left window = 8.75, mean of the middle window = 10.2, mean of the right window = 8.81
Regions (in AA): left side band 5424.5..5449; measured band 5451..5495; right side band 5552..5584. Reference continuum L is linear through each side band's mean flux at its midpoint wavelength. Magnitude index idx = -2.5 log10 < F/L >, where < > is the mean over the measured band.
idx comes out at 0.12 mag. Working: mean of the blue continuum 9.61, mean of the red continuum 9.44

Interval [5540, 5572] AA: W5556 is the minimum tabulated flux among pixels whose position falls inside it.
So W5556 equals 8.852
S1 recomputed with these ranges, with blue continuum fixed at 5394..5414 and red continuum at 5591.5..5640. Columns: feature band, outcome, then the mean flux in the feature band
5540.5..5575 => -2.2 AA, 9.38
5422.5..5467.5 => -0.8 AA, 8.93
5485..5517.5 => 0.2 AA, 8.73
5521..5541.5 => -1.1 AA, 9.3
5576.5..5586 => -1.0 AA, 9.77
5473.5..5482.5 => -0.1 AA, 8.88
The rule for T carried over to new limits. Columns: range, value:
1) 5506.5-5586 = 9.25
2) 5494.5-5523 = 8.76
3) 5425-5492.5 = 8.85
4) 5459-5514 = 8.7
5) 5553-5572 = 9.27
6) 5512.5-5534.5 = 9.04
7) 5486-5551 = 9.06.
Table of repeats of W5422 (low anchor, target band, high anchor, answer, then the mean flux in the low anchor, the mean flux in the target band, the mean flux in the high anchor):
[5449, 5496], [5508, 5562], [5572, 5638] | -0.05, 8.53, 9.15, 9.02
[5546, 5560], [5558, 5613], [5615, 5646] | 0.01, 9.37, 9.11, 8.93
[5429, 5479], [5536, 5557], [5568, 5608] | -0.06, 8.71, 9.44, 9.08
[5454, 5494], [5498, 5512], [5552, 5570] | 0.03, 8.57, 8.59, 9.27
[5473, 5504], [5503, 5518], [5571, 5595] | 0.09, 8.97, 8.35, 9.36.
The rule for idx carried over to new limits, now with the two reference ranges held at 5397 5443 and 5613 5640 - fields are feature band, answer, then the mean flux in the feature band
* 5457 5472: 0.15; 8.18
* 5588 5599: 0.03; 8.79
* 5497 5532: 0.05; 8.82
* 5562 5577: -0.03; 9.36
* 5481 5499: 0.02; 9.11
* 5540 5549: -0.04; 9.53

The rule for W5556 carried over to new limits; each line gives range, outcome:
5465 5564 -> 7.754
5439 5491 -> 7.631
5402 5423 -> 8.371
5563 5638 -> 7.9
